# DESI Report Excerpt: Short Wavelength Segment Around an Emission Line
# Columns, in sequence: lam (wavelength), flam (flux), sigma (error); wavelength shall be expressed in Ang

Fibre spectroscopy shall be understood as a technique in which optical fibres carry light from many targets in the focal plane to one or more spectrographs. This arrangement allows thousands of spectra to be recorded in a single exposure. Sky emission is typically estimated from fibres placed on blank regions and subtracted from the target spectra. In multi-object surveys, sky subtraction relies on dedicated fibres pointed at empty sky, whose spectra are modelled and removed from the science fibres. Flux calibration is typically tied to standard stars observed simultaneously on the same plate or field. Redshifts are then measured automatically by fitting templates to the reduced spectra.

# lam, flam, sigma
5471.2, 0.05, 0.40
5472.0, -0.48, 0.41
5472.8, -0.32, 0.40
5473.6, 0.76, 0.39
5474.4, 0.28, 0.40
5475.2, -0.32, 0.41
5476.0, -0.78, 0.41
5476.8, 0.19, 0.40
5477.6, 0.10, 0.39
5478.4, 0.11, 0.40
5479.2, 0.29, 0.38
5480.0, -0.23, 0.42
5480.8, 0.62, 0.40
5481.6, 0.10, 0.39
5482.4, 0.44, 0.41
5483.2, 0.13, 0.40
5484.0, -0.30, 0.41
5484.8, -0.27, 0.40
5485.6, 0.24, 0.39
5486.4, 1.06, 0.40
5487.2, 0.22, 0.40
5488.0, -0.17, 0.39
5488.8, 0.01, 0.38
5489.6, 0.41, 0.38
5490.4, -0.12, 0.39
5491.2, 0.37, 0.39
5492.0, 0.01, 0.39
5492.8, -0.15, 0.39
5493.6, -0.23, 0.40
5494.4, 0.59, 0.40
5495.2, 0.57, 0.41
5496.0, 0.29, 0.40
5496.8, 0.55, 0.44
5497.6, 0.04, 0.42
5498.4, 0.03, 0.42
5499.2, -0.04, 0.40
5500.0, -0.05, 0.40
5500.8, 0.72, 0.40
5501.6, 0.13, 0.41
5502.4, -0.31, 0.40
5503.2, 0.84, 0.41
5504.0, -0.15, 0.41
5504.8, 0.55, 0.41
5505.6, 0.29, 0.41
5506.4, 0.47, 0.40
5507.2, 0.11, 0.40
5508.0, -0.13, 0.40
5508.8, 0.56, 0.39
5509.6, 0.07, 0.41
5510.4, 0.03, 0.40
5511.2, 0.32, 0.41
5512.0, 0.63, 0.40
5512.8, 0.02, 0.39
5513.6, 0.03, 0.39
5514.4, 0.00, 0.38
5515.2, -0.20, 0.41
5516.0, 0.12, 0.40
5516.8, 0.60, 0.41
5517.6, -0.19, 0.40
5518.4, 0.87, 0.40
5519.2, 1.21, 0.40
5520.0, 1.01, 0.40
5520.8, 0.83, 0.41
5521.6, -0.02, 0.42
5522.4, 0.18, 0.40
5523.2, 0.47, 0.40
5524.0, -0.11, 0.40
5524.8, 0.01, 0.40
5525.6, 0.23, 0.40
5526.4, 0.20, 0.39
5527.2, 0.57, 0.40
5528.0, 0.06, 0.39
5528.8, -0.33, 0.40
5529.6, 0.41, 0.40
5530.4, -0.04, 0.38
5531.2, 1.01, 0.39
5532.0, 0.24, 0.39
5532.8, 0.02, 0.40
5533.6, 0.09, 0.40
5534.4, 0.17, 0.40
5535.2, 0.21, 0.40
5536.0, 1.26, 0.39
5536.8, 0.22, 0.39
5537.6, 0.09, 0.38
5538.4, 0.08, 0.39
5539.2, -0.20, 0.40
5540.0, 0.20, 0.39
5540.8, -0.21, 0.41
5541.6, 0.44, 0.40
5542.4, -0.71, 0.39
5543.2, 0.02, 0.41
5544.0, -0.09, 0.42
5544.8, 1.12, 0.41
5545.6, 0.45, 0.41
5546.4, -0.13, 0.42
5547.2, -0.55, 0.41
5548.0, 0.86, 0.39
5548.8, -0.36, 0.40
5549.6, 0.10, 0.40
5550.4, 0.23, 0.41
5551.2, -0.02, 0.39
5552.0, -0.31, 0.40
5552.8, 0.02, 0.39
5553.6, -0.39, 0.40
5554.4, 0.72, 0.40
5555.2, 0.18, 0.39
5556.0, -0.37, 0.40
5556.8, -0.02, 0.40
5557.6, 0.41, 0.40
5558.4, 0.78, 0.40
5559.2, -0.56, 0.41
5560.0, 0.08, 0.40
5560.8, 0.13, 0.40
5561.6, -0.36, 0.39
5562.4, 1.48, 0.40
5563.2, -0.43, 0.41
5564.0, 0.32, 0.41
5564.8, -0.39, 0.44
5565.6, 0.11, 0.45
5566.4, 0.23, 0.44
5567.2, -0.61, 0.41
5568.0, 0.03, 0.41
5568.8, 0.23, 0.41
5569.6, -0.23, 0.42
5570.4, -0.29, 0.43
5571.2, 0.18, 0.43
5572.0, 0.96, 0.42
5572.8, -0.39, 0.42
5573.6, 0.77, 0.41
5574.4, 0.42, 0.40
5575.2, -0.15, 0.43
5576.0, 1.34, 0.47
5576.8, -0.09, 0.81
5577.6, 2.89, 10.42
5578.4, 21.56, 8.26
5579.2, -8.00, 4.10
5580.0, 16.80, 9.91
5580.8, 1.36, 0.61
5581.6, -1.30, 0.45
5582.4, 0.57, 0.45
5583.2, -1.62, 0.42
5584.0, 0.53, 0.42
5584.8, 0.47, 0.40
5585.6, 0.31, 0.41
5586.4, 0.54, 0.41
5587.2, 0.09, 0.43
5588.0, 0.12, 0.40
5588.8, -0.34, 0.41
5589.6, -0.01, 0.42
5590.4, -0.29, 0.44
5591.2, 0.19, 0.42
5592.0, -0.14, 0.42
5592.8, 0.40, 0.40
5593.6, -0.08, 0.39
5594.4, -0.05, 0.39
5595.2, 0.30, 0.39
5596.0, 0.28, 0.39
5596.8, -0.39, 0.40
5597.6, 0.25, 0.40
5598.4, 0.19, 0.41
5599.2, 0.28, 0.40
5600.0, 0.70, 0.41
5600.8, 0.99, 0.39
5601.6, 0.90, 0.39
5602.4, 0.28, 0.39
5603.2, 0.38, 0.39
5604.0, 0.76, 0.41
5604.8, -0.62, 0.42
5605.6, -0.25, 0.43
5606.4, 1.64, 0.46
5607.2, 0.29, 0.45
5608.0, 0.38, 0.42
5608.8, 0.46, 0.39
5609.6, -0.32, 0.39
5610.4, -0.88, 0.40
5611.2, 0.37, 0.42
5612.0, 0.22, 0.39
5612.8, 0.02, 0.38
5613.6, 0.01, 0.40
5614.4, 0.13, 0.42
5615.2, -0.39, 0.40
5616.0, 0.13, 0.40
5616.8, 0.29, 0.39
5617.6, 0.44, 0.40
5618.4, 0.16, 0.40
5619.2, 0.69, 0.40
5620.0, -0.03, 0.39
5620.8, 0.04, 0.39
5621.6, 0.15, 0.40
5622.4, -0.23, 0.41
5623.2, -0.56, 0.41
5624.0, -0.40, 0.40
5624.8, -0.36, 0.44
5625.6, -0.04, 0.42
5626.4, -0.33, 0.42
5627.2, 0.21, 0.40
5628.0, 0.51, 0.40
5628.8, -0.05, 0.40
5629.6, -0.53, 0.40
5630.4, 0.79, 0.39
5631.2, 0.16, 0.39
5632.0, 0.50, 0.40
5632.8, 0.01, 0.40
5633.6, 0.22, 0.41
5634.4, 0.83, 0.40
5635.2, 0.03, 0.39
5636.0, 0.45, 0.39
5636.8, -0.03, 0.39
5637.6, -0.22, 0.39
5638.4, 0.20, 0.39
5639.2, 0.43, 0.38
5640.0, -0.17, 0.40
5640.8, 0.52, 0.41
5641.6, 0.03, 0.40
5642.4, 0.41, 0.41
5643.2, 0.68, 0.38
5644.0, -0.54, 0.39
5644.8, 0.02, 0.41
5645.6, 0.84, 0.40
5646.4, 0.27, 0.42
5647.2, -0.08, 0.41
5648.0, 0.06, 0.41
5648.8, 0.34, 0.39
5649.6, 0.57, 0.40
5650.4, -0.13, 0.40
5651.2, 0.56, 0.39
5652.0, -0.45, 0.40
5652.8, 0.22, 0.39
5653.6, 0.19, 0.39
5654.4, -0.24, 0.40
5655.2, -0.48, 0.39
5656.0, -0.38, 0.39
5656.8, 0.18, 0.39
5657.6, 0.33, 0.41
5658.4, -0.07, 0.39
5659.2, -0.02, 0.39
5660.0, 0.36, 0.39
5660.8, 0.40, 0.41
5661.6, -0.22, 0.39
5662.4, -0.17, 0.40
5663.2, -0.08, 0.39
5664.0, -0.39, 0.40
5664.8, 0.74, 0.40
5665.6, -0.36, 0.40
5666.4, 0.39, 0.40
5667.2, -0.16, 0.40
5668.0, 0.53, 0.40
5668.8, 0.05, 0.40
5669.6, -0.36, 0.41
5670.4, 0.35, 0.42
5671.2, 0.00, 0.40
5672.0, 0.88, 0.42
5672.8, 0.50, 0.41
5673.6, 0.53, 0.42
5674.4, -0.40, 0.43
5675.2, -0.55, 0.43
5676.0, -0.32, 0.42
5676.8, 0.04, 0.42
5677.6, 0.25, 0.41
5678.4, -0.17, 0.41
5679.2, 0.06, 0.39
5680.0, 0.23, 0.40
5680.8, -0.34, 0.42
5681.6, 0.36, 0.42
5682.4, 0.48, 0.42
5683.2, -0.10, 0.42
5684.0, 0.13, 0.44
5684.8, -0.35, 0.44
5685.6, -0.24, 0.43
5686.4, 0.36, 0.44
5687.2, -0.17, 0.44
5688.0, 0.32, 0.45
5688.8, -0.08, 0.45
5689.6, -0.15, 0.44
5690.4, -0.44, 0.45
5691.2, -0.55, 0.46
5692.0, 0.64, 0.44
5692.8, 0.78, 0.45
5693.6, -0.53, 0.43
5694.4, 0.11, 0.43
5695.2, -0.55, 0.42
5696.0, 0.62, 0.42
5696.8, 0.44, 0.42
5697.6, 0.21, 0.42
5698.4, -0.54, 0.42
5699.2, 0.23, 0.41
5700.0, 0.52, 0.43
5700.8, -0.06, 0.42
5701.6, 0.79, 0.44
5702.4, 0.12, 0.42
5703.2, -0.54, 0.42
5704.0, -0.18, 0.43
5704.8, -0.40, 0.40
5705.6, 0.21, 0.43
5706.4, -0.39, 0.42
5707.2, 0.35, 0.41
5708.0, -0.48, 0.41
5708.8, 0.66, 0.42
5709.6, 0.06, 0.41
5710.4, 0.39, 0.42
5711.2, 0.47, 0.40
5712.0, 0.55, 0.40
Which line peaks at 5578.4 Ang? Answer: Mg II 2798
